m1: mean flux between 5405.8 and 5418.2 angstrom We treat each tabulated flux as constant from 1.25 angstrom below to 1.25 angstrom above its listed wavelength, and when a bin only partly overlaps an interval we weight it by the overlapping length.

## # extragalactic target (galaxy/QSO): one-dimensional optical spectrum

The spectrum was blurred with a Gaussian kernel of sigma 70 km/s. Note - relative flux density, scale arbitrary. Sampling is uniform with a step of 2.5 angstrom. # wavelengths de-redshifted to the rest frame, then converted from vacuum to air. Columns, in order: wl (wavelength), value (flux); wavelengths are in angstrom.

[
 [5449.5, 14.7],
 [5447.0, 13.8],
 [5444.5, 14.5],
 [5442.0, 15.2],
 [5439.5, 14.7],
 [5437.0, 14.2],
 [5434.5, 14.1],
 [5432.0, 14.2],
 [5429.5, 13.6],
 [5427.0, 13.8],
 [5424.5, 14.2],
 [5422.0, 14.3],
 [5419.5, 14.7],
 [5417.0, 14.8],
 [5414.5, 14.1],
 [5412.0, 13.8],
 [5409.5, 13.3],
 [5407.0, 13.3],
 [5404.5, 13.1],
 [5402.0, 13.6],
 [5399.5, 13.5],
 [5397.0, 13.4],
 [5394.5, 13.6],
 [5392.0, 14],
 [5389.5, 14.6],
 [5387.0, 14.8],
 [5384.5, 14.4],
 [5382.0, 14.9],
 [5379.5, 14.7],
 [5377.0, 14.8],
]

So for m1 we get 13.9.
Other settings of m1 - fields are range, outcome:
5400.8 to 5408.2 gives 13.3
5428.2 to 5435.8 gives 14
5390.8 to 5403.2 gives 13.6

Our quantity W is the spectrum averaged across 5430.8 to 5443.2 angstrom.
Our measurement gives 14.5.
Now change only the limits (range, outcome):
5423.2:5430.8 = 13.9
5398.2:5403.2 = 13.5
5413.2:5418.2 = 14.4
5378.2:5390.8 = 14.7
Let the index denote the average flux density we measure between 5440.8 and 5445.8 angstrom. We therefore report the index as 14.8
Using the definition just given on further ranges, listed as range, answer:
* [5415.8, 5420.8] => 14.7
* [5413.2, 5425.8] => 14.4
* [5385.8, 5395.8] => 14.2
